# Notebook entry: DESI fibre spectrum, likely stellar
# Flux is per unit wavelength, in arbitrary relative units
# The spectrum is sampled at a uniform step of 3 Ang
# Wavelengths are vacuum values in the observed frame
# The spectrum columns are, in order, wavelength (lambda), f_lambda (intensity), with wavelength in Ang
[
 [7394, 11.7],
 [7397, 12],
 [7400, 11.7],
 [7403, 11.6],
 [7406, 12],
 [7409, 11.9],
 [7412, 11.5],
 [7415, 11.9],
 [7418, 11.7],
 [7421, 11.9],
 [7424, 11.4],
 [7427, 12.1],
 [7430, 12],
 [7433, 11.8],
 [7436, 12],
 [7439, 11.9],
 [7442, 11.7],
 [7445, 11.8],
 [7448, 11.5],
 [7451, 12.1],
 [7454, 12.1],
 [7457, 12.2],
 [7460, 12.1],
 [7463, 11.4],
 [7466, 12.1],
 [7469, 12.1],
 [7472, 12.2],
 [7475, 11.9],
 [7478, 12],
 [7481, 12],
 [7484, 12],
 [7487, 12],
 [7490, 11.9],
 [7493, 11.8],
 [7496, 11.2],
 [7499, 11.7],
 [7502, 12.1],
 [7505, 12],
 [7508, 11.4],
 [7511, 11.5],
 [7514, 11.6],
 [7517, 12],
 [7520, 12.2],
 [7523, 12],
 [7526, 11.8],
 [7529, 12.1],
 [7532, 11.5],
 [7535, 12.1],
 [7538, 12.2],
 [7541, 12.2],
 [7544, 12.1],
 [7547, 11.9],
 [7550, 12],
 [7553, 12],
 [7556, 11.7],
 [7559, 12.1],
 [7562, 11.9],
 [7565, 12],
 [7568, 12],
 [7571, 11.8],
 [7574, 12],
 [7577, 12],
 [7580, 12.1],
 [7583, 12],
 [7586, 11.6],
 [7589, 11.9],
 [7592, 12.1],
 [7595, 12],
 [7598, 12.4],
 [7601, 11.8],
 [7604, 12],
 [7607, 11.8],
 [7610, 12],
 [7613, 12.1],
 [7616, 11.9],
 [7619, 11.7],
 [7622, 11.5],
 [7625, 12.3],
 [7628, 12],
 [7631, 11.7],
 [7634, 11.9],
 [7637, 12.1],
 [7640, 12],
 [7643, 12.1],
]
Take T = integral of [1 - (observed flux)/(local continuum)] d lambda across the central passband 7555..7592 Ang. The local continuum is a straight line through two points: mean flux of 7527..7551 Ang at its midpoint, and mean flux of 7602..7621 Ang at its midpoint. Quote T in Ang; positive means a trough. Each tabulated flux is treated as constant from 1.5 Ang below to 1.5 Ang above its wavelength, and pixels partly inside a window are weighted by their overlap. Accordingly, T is 0.07 Ang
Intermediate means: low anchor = 12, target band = 11.9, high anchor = 11.9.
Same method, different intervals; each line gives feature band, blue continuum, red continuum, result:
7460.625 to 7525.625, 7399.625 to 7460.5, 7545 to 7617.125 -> 0.2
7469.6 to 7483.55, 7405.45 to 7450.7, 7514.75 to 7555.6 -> -0.2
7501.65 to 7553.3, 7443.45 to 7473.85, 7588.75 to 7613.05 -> 0.3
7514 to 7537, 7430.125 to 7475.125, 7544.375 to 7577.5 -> 0.0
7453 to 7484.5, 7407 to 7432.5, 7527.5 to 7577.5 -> -0.4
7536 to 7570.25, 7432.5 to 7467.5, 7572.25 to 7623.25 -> -0.2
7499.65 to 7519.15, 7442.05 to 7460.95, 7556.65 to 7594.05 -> 0.3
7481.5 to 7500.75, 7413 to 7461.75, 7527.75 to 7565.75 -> 0.2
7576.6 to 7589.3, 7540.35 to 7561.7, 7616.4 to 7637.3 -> 0.0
